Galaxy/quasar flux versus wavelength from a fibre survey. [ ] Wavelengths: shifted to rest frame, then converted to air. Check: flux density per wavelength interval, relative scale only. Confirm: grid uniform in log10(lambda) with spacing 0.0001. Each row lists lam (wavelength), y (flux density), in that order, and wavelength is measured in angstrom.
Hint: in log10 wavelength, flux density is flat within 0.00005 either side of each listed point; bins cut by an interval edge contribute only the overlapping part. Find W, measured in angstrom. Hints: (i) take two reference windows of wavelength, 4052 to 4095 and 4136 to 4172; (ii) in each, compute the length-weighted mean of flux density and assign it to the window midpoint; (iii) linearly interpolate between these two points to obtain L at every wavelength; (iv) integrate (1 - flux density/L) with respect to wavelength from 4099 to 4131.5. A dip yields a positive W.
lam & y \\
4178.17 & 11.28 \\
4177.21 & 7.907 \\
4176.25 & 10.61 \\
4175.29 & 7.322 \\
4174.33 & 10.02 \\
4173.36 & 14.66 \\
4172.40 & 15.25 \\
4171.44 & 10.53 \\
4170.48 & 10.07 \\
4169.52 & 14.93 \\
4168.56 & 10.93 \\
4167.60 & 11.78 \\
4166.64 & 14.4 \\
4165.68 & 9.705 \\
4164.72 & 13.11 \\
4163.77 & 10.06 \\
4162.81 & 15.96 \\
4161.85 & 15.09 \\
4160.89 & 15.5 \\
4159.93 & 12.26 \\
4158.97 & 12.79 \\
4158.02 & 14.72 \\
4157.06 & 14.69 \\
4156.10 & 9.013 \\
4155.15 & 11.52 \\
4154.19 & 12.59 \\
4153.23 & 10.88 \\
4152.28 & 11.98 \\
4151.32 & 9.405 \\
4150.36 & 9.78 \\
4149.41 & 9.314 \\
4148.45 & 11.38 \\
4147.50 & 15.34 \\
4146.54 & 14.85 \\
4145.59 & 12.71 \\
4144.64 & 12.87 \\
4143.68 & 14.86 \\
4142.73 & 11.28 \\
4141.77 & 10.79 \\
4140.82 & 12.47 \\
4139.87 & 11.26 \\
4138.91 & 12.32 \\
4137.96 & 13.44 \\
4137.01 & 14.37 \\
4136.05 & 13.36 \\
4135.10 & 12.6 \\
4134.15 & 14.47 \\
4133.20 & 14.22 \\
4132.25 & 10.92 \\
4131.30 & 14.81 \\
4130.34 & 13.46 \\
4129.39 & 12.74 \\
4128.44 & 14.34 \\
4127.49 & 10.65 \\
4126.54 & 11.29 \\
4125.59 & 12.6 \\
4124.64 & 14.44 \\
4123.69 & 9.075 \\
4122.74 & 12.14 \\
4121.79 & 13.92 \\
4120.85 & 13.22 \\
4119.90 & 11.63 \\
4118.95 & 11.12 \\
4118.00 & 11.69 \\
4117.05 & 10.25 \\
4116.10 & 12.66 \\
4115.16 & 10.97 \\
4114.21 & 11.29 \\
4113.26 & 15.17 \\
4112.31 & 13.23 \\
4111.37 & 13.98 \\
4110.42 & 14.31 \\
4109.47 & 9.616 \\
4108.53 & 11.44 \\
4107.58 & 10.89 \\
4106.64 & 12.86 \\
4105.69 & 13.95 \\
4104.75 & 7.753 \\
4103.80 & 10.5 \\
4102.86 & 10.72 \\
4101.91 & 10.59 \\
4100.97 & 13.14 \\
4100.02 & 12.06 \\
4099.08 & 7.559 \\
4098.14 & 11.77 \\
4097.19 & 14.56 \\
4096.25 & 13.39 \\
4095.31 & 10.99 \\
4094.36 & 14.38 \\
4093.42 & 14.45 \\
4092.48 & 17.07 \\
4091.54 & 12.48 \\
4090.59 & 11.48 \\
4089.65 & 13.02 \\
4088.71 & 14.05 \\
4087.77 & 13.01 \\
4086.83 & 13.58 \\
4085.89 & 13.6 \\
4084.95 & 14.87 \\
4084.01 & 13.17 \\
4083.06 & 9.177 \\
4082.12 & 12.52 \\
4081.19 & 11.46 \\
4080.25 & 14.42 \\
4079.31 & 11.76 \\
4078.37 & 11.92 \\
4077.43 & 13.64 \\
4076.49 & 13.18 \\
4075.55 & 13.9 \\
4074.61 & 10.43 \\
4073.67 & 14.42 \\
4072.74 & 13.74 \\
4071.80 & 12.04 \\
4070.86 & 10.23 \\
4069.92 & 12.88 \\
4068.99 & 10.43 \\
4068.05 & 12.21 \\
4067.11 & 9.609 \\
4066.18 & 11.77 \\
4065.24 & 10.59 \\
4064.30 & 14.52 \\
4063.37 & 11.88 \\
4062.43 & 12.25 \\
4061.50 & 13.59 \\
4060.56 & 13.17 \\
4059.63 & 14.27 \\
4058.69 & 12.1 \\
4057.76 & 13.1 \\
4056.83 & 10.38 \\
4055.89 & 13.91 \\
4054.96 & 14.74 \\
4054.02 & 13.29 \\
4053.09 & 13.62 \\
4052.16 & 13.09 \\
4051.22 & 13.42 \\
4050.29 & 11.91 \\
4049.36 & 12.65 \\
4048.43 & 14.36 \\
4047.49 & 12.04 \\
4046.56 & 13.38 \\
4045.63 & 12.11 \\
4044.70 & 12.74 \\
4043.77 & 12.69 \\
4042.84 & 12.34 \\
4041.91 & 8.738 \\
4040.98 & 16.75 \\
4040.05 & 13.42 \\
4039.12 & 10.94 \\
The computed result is 1.5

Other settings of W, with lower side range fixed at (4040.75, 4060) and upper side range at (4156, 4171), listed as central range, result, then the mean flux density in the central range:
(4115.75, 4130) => 0.9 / 12.1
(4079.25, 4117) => 1.4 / 12.4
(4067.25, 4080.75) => 0.5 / 12.4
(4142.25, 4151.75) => 0.5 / 12.2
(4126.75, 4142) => 0.0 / 12.9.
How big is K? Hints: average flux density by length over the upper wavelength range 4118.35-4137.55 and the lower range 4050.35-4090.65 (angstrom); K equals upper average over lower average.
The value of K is 1.0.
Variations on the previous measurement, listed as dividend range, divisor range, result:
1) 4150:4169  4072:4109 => 0.99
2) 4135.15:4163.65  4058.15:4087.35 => 1.01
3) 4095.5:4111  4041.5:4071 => 0.93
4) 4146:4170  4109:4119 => 1.02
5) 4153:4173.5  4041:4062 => 0.99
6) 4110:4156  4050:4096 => 0.97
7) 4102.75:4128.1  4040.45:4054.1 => 0.93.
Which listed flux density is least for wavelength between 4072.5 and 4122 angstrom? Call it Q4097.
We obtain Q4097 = 7.559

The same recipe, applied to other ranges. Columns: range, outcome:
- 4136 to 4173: 9.013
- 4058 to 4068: 9.609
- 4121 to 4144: 9.075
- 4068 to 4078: 10.23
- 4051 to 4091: 9.177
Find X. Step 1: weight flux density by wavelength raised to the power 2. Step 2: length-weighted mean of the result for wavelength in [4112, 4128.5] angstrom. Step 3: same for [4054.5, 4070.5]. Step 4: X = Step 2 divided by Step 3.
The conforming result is 1.01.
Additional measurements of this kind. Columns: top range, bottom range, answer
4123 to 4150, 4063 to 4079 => 1.08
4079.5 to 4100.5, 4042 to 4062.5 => 1.01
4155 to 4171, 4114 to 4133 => 1.07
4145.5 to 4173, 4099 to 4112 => 1.11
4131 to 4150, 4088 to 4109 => 1.07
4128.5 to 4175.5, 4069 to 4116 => 1.04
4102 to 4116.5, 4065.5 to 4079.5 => 1.00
